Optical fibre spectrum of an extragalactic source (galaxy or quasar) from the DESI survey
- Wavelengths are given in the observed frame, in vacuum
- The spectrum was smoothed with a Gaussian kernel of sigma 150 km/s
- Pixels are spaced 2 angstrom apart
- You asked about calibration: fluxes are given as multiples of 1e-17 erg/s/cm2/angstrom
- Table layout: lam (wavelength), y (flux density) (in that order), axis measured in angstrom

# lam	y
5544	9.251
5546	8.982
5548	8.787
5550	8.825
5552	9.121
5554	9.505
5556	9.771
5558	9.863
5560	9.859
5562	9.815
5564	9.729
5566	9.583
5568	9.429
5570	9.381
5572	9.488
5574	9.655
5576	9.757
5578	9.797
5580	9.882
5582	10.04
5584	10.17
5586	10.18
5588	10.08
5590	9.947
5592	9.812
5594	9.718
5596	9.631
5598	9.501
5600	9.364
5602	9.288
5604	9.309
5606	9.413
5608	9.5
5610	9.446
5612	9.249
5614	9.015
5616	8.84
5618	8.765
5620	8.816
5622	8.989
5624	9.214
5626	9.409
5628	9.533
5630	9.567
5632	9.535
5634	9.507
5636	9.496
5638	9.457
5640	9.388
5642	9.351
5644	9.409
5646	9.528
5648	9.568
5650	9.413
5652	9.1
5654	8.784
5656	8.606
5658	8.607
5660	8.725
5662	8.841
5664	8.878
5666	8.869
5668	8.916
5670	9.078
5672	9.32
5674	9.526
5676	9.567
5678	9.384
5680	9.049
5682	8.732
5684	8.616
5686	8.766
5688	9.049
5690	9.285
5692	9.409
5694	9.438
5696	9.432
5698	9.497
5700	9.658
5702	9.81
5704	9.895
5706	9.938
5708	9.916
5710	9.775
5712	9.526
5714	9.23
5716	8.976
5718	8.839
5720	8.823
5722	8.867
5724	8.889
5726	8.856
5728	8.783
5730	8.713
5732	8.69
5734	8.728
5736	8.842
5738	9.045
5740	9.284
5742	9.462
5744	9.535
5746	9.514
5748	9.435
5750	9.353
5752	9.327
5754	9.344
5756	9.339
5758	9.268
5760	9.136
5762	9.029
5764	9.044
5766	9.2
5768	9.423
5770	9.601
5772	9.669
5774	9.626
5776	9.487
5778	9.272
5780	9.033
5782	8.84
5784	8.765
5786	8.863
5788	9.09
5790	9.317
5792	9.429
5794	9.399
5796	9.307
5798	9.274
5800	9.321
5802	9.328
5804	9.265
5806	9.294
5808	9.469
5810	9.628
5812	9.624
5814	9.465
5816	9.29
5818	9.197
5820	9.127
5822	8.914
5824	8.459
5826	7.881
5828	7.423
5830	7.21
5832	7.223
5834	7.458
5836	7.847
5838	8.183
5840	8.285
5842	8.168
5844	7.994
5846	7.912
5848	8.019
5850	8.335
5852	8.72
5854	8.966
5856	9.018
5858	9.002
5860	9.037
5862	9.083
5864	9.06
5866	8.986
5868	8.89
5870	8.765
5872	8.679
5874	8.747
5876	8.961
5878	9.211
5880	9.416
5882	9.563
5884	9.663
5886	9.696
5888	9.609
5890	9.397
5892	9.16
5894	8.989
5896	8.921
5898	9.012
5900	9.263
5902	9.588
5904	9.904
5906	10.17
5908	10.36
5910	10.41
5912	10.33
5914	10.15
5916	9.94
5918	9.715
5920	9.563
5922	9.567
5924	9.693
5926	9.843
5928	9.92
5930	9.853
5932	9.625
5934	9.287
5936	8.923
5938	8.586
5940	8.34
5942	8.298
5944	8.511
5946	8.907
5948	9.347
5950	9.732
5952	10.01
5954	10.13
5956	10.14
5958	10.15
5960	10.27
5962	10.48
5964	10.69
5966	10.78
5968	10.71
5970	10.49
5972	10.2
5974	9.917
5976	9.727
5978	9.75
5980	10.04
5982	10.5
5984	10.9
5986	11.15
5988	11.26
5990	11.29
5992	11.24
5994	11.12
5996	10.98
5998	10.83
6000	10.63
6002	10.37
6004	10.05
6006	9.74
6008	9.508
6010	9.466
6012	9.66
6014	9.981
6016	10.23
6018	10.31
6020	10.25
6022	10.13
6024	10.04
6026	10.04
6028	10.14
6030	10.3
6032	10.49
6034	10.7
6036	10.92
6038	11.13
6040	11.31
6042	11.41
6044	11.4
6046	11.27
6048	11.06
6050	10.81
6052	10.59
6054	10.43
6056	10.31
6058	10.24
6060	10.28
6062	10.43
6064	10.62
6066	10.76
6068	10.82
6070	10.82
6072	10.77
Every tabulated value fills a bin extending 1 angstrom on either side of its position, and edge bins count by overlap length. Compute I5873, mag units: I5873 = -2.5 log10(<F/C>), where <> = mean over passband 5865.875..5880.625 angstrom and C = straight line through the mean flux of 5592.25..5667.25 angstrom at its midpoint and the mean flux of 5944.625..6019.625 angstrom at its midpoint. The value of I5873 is 0.12 mag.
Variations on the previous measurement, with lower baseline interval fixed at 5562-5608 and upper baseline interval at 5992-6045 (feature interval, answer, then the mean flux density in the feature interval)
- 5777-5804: 0.10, 9.18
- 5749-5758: 0.07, 9.33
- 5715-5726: 0.12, 8.88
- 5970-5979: 0.04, 9.96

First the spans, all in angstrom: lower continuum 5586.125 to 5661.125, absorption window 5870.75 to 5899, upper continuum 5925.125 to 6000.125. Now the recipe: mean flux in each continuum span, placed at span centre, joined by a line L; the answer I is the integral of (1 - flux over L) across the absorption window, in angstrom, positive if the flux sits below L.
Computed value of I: 1.9 angstrom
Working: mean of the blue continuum 9.33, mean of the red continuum 10.1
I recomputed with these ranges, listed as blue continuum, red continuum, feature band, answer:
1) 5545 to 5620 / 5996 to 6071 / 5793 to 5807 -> 0.9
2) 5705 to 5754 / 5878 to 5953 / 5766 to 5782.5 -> -0.2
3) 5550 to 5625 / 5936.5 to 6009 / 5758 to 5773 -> 0.8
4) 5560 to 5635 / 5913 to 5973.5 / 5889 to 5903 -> 0.7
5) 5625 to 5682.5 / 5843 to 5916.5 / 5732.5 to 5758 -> -0.1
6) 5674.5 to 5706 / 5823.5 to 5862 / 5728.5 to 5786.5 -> -2.5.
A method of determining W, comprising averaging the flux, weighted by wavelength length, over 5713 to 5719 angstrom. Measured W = 9.02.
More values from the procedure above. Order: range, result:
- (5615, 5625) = 8.92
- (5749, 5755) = 9.34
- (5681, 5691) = 8.89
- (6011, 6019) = 10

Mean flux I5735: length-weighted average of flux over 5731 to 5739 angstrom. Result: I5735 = 8.83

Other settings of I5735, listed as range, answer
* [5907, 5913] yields 10.4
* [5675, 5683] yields 9.18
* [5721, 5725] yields 8.88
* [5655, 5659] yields 8.61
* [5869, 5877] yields 8.79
